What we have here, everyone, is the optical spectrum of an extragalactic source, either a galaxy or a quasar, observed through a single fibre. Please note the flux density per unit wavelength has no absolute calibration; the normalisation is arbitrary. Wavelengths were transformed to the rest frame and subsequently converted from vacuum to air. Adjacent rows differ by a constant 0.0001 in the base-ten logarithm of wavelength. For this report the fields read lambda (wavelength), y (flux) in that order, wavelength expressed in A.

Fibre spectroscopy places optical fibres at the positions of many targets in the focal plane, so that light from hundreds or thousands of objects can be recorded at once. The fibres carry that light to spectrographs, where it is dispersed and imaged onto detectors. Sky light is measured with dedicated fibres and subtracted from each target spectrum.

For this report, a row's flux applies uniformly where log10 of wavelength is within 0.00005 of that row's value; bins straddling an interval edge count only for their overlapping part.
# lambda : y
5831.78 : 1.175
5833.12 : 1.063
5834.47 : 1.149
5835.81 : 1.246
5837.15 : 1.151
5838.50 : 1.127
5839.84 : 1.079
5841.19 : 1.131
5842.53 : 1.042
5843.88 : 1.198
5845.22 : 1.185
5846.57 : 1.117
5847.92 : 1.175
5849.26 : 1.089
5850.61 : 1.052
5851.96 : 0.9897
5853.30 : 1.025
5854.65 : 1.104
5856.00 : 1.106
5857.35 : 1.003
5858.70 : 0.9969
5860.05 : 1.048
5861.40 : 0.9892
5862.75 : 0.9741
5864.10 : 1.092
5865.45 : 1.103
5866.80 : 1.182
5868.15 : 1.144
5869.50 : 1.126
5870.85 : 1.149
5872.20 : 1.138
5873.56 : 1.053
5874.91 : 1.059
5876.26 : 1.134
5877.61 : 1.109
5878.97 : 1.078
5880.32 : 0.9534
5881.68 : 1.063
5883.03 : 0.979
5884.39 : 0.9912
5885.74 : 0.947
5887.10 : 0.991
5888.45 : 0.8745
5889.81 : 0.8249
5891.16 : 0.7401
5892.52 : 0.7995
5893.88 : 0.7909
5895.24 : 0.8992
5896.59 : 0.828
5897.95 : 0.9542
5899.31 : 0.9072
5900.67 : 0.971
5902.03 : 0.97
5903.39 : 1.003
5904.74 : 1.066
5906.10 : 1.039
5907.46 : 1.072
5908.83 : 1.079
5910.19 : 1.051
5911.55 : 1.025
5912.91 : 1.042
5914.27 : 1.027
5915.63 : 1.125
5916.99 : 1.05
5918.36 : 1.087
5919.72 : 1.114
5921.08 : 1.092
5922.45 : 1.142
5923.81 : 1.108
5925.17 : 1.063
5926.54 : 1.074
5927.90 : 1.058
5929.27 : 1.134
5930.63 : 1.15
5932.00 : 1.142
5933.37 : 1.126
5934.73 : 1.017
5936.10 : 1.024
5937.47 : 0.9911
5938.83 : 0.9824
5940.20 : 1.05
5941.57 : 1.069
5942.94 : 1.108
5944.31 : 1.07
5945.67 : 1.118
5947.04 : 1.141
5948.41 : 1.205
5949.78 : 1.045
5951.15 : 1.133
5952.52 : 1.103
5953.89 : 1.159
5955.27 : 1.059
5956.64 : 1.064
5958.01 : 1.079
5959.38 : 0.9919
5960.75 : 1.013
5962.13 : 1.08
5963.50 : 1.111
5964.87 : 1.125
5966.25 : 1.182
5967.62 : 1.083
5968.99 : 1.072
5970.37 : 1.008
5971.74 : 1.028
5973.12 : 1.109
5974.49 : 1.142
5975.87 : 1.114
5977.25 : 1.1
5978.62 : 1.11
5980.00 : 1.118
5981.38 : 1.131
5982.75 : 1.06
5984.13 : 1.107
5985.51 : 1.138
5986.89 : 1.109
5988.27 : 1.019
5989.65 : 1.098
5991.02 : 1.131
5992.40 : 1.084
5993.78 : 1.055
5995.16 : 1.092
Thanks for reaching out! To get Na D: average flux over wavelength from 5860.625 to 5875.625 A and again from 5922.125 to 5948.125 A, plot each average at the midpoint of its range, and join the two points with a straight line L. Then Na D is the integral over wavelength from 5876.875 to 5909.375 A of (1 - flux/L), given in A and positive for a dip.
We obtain 4.0 A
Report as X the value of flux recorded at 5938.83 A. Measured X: 0.9824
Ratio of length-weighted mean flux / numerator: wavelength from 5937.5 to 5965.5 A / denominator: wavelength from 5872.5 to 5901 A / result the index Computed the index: 1.14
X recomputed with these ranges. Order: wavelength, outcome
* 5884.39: 0.9912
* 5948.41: 1.205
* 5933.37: 1.126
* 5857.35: 1.003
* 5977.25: 1.1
